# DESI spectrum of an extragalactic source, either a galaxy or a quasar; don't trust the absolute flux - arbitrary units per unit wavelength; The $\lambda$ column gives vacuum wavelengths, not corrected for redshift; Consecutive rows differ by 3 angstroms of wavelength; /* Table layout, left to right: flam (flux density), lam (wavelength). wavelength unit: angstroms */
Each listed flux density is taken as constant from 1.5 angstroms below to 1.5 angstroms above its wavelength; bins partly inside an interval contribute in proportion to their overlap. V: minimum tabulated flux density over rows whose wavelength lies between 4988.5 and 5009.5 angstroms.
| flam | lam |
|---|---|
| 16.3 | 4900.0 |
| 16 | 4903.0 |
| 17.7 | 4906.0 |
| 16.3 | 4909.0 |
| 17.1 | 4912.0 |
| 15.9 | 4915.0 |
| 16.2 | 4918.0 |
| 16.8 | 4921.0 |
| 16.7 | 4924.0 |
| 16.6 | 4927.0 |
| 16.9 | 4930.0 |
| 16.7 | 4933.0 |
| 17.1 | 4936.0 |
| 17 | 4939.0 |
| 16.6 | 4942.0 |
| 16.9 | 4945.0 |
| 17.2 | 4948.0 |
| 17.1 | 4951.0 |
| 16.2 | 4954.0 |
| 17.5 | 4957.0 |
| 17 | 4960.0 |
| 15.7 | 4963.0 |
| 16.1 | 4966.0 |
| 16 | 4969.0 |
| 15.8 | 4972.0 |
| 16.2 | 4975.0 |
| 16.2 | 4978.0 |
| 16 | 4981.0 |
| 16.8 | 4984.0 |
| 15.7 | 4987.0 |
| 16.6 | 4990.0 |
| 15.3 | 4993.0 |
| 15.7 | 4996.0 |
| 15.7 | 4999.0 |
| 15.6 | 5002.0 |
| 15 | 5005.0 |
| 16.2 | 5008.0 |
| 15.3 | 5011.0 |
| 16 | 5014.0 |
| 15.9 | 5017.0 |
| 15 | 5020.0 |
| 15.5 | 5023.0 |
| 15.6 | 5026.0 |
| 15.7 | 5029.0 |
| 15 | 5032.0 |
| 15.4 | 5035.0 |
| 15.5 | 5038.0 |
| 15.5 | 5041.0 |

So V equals 15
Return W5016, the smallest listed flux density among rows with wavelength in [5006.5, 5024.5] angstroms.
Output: 15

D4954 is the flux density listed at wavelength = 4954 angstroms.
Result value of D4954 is 16.2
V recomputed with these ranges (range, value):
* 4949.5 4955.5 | 16.2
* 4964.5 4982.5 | 15.8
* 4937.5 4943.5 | 16.6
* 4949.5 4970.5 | 15.7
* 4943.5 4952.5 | 16.9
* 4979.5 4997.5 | 15.3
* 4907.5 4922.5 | 15.9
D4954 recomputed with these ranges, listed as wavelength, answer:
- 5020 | 15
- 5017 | 15.9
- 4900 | 16.3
